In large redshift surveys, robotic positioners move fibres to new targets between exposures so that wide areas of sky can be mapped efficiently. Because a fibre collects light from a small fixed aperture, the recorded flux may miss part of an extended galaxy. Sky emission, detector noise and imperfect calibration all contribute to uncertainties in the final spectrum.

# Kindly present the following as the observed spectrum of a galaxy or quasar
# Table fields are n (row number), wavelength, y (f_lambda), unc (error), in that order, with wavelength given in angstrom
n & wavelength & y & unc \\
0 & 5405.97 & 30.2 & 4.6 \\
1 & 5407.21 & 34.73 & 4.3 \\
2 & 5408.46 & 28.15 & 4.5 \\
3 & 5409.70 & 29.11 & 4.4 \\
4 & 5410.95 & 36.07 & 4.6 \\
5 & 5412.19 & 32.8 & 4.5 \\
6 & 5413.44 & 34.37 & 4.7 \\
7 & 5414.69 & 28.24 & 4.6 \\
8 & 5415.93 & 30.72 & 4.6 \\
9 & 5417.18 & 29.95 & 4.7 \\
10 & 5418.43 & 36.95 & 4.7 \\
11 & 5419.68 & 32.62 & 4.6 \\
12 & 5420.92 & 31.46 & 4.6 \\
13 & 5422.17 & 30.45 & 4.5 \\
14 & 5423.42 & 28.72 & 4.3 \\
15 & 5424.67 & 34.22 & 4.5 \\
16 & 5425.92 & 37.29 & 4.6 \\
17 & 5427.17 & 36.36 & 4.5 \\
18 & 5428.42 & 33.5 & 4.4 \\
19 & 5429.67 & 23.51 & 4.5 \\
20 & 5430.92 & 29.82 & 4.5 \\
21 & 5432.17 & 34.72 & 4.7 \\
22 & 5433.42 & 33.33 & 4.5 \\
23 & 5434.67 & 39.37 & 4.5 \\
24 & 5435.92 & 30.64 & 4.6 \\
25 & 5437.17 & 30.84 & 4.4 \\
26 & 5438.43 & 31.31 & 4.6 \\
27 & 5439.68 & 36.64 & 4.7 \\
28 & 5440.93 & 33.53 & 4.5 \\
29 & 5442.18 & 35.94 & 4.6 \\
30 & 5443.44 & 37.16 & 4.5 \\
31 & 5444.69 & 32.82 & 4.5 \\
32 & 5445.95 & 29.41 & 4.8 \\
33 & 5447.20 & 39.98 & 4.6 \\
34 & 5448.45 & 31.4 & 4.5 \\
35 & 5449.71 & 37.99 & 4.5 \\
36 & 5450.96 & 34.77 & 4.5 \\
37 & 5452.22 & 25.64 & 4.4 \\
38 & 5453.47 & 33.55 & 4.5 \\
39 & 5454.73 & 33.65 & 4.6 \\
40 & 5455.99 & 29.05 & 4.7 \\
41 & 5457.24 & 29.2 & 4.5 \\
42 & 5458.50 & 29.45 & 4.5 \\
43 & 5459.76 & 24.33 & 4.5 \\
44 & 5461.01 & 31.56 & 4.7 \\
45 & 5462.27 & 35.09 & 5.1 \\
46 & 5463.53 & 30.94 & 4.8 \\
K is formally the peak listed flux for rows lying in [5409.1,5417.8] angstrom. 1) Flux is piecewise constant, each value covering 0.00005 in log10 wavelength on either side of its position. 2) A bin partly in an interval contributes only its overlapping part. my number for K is 36.07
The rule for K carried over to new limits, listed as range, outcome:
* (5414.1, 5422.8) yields 36.95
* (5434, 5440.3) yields 39.37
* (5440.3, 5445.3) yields 37.16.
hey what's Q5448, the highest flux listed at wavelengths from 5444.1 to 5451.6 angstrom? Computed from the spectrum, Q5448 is 39.98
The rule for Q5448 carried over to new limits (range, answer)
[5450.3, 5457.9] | 34.77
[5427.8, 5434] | 34.72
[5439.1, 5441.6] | 36.64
